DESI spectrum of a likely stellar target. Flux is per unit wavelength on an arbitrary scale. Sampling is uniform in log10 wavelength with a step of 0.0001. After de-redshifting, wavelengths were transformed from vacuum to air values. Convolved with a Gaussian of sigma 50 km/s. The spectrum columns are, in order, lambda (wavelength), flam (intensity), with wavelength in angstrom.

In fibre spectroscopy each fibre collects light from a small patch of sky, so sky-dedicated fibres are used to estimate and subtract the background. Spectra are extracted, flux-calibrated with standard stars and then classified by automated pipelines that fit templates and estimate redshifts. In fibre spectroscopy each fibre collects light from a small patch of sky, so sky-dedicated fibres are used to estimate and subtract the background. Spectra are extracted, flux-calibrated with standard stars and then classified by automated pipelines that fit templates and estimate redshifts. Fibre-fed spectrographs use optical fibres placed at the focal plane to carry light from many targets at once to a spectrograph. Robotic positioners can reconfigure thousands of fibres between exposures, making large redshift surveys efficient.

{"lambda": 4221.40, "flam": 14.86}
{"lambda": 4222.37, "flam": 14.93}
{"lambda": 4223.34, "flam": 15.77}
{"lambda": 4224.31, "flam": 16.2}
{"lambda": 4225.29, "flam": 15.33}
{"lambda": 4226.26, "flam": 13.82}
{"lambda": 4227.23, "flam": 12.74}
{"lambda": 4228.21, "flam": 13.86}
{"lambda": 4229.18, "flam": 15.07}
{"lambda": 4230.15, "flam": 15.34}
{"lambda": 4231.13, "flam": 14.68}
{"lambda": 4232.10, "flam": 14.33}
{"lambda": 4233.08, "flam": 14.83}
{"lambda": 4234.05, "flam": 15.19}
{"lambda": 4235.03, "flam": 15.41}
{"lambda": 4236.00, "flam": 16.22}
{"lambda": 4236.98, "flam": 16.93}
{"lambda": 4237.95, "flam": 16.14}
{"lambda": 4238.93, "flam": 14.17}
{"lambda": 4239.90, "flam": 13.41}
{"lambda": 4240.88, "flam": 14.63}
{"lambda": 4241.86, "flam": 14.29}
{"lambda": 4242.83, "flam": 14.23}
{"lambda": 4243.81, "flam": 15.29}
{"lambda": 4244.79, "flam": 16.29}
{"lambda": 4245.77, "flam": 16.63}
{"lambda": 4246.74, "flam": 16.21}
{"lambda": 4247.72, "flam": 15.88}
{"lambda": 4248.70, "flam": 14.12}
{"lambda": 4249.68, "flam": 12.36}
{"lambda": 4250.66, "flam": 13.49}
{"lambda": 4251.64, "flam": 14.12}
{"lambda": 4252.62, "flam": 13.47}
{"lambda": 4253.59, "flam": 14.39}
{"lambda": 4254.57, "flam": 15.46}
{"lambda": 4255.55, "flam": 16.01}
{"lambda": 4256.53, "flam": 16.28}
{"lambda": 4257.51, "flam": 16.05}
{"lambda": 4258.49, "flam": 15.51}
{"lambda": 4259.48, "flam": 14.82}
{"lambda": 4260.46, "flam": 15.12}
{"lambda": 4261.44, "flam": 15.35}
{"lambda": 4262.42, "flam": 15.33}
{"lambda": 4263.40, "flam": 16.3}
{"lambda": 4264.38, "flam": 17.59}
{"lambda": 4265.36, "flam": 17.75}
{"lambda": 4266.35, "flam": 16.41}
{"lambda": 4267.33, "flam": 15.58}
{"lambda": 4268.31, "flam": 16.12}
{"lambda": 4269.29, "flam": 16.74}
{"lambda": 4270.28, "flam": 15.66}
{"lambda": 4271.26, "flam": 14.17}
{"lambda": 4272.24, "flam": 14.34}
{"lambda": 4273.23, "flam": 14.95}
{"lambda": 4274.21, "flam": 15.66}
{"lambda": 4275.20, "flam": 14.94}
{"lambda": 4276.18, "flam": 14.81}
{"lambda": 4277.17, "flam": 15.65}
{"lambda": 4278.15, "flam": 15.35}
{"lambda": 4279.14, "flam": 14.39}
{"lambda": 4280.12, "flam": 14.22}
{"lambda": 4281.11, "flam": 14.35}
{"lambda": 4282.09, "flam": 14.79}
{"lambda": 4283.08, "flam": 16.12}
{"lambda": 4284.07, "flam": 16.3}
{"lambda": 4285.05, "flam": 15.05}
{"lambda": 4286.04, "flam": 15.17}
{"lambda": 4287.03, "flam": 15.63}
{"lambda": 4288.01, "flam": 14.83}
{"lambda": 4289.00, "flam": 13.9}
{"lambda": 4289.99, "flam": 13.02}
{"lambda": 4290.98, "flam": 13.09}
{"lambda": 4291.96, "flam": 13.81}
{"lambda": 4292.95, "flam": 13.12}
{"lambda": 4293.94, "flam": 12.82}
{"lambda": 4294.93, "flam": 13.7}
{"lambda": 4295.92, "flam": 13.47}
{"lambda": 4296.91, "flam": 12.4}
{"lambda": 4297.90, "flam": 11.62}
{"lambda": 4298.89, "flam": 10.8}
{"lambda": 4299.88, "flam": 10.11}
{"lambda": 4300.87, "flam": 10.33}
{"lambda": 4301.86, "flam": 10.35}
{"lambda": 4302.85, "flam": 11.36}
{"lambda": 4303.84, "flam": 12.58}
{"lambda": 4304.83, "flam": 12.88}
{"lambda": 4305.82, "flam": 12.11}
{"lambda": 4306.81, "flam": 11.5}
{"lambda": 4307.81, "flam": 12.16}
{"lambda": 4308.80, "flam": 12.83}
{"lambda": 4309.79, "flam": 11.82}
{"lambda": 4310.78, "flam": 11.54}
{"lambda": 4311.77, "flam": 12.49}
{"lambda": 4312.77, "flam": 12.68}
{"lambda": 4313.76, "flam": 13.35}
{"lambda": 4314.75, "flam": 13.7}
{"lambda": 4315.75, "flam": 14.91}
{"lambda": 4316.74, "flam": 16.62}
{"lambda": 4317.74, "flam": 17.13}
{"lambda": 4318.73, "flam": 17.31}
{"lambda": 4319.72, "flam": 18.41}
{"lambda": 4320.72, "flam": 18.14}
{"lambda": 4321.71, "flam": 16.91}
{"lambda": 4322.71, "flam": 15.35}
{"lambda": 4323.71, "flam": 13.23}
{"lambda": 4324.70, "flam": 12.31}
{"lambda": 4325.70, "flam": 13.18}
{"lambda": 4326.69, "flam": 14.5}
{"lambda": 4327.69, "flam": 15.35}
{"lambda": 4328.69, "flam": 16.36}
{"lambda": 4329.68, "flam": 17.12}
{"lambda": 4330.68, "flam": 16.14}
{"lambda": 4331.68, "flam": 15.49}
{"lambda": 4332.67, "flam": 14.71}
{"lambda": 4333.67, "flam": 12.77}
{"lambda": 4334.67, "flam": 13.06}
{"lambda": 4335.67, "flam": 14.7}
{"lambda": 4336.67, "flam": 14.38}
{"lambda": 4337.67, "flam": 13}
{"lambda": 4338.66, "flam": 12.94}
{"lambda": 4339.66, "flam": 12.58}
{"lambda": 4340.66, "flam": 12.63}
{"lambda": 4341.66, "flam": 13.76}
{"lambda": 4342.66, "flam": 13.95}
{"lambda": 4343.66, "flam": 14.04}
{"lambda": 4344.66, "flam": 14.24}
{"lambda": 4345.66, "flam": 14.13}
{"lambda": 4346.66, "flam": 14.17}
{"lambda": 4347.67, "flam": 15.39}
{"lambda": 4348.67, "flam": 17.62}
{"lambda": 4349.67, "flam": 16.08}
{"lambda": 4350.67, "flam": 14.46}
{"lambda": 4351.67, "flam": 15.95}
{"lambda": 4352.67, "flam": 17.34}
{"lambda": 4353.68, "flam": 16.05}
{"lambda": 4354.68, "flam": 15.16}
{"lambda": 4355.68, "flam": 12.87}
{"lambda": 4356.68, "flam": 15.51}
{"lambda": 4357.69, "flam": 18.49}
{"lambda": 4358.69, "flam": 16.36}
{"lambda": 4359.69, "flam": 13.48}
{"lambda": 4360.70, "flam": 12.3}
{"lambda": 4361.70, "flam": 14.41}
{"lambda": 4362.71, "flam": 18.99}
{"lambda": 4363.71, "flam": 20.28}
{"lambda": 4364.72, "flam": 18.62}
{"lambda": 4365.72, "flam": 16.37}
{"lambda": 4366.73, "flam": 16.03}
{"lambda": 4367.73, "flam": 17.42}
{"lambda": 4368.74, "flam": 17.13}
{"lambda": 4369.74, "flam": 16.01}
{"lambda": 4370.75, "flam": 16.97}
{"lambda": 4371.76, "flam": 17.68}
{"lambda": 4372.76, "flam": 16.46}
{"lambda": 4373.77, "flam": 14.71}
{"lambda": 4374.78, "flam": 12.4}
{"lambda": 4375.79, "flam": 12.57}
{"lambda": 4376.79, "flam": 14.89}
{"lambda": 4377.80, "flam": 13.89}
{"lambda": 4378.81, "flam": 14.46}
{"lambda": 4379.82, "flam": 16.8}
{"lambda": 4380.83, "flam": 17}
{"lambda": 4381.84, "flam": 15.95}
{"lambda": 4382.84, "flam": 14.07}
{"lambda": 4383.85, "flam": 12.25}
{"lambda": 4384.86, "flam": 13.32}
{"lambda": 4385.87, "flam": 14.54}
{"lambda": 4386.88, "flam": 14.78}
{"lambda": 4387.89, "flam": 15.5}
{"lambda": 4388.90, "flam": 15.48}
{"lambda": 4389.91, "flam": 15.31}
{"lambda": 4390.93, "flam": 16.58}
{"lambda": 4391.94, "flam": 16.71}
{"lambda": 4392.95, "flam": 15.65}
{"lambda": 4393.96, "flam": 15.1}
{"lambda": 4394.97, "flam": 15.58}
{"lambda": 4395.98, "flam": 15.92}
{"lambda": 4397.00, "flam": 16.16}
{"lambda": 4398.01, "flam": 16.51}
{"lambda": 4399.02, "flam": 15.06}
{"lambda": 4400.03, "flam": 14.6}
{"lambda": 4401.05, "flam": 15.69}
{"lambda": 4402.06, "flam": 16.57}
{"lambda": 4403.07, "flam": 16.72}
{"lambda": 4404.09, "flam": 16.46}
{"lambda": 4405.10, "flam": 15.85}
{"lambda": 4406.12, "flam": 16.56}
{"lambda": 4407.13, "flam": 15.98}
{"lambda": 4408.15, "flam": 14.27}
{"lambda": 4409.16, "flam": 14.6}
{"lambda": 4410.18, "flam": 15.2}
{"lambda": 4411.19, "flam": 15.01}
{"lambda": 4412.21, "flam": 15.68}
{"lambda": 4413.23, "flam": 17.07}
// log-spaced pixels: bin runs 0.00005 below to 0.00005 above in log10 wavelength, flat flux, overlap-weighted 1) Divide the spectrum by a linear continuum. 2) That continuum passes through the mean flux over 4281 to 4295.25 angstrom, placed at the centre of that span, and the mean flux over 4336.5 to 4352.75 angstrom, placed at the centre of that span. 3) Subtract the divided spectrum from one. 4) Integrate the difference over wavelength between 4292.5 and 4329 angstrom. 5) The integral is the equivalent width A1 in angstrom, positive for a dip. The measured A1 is 2.3 angstrom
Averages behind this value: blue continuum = 14.4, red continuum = 14.4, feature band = 13.5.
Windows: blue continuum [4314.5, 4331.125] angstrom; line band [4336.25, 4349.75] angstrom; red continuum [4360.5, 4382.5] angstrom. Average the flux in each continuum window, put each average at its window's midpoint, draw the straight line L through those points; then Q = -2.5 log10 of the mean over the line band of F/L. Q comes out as 0.12 mag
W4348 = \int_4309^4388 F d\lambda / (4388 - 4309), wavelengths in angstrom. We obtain 15.1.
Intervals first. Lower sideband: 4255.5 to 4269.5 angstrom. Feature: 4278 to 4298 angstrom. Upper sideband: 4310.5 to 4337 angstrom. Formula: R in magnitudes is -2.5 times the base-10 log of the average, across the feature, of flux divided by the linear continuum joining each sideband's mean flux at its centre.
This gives 0.103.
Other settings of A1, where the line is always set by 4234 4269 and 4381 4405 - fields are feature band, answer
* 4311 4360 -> 1.6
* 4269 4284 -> 0.3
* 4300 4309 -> 2.2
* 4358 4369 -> -0.8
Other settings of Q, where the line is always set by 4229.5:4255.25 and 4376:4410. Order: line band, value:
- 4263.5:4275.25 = -0.061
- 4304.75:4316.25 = 0.194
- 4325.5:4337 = 0.024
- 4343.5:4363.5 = -0.013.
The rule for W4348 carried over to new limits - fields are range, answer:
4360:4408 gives 15.7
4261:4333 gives 14.4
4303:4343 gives 14.1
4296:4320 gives 12.9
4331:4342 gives 13.7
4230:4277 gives 15.3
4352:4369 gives 16.3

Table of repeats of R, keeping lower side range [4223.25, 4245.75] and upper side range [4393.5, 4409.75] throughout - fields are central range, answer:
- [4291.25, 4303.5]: 0.26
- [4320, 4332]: 0.00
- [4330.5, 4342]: 0.12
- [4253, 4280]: -0.03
